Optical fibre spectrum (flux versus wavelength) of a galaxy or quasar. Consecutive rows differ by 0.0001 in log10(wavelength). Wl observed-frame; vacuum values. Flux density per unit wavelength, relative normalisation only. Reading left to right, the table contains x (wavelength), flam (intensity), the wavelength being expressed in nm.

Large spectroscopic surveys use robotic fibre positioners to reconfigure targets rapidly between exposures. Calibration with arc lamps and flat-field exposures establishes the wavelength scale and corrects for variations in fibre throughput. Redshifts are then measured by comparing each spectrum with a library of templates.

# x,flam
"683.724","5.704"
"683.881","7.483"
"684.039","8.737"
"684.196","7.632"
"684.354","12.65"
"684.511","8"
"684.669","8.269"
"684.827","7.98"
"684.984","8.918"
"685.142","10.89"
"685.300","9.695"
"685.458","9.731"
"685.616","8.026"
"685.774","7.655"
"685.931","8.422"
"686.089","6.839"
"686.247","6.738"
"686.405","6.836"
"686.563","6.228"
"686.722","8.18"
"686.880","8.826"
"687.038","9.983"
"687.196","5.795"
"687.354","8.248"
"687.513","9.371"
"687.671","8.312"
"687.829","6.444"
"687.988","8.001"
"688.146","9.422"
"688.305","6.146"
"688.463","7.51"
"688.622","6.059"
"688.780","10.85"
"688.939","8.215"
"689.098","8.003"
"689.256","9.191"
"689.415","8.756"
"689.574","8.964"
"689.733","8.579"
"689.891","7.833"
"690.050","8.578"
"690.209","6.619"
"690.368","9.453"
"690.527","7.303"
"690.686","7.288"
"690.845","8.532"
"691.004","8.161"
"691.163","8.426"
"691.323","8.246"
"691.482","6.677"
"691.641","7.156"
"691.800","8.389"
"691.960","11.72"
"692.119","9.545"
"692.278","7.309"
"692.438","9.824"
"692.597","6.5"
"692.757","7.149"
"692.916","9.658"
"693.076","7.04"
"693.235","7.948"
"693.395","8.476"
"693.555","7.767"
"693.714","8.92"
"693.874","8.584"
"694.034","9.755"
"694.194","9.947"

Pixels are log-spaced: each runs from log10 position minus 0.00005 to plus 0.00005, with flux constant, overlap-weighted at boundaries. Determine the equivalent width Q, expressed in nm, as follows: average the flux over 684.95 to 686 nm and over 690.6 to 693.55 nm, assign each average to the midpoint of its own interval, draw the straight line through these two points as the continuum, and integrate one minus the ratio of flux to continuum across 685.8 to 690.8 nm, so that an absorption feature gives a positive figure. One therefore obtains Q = 0.41 nm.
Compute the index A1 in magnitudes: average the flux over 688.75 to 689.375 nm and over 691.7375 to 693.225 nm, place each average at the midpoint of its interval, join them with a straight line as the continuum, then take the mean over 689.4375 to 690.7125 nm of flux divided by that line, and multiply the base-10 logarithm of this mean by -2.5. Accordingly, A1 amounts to 0.08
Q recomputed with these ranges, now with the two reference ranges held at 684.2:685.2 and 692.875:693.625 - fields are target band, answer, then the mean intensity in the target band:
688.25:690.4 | 0.11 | 8.19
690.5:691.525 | 0.07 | 7.87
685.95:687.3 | 0.23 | 7.49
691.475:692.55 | -0.06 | 8.73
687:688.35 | 0.14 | 7.95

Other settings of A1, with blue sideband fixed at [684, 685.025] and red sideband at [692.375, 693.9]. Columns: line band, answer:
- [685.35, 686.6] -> 0.15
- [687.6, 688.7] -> 0.16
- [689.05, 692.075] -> 0.01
